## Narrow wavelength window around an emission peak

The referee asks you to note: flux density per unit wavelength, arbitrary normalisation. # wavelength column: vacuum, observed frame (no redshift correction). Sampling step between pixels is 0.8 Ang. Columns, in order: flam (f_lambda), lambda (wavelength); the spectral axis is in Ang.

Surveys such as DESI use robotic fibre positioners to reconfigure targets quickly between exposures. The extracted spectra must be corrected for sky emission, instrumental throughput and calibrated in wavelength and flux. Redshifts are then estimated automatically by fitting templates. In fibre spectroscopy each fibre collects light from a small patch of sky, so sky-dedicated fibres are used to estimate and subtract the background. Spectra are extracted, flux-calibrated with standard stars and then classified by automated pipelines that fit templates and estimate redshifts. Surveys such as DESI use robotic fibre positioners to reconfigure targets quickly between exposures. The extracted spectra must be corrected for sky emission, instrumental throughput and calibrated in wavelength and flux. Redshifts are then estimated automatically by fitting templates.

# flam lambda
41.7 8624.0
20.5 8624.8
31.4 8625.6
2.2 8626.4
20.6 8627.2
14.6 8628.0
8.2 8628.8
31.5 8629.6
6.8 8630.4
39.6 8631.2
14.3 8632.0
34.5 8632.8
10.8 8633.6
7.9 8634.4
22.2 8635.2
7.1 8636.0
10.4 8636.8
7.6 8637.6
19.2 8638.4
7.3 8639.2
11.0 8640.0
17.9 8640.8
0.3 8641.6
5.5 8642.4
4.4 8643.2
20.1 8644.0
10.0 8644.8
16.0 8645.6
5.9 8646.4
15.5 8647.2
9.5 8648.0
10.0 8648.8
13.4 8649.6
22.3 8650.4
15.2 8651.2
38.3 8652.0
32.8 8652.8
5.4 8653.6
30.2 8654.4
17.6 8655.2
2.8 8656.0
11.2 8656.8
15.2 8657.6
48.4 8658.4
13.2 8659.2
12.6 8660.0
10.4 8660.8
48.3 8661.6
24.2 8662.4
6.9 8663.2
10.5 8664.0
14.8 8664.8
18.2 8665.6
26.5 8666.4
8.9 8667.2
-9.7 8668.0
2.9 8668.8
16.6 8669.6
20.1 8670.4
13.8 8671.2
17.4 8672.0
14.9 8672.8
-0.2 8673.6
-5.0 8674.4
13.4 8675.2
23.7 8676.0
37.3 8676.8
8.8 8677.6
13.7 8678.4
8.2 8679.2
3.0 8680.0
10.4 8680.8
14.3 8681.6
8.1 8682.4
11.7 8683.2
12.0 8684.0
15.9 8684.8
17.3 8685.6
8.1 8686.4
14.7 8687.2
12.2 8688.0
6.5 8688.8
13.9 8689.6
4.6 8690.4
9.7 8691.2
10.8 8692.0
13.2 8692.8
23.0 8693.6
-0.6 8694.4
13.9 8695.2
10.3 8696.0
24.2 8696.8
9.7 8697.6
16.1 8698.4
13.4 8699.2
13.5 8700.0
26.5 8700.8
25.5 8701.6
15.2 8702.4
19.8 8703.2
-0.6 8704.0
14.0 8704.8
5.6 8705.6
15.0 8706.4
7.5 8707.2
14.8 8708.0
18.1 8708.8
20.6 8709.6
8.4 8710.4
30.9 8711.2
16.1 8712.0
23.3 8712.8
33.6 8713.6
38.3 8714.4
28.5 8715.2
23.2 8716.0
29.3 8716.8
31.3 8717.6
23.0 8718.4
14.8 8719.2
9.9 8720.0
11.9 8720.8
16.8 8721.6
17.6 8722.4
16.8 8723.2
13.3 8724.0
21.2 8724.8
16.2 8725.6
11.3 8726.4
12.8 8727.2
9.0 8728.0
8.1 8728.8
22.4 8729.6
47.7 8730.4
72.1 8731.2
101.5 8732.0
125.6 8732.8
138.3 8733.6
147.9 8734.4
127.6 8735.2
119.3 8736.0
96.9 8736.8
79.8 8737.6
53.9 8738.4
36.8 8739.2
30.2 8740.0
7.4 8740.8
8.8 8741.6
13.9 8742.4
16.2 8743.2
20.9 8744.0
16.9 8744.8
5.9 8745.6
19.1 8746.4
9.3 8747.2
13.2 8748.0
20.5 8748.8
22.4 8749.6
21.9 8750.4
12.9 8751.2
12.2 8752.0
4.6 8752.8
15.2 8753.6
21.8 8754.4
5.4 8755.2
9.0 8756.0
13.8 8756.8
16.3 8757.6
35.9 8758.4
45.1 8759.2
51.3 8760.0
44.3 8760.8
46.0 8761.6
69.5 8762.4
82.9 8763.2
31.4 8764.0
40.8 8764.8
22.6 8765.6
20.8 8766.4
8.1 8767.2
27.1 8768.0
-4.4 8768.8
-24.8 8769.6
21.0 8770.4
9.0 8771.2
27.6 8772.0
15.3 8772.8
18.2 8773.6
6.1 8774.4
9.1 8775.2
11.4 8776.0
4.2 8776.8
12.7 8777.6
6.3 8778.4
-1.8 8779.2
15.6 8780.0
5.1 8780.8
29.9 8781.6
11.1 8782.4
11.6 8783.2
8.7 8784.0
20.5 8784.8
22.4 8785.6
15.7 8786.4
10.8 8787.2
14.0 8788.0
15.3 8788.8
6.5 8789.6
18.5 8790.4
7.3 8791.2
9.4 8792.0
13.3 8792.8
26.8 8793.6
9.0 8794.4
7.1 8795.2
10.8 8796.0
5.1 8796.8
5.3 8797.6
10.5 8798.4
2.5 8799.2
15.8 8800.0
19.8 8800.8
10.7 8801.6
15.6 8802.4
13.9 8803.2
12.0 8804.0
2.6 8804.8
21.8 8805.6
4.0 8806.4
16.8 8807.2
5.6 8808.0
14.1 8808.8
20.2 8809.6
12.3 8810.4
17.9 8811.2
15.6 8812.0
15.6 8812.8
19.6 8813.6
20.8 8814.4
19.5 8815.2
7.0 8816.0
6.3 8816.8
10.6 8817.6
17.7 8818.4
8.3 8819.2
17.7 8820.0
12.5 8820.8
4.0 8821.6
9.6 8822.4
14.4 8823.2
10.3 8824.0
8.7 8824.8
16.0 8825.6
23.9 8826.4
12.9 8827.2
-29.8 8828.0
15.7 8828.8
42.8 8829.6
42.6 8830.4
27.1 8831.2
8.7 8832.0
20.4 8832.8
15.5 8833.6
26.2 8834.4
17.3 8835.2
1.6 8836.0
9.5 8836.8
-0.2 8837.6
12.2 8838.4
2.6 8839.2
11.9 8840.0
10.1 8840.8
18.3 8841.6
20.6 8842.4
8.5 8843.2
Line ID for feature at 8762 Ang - [N II]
